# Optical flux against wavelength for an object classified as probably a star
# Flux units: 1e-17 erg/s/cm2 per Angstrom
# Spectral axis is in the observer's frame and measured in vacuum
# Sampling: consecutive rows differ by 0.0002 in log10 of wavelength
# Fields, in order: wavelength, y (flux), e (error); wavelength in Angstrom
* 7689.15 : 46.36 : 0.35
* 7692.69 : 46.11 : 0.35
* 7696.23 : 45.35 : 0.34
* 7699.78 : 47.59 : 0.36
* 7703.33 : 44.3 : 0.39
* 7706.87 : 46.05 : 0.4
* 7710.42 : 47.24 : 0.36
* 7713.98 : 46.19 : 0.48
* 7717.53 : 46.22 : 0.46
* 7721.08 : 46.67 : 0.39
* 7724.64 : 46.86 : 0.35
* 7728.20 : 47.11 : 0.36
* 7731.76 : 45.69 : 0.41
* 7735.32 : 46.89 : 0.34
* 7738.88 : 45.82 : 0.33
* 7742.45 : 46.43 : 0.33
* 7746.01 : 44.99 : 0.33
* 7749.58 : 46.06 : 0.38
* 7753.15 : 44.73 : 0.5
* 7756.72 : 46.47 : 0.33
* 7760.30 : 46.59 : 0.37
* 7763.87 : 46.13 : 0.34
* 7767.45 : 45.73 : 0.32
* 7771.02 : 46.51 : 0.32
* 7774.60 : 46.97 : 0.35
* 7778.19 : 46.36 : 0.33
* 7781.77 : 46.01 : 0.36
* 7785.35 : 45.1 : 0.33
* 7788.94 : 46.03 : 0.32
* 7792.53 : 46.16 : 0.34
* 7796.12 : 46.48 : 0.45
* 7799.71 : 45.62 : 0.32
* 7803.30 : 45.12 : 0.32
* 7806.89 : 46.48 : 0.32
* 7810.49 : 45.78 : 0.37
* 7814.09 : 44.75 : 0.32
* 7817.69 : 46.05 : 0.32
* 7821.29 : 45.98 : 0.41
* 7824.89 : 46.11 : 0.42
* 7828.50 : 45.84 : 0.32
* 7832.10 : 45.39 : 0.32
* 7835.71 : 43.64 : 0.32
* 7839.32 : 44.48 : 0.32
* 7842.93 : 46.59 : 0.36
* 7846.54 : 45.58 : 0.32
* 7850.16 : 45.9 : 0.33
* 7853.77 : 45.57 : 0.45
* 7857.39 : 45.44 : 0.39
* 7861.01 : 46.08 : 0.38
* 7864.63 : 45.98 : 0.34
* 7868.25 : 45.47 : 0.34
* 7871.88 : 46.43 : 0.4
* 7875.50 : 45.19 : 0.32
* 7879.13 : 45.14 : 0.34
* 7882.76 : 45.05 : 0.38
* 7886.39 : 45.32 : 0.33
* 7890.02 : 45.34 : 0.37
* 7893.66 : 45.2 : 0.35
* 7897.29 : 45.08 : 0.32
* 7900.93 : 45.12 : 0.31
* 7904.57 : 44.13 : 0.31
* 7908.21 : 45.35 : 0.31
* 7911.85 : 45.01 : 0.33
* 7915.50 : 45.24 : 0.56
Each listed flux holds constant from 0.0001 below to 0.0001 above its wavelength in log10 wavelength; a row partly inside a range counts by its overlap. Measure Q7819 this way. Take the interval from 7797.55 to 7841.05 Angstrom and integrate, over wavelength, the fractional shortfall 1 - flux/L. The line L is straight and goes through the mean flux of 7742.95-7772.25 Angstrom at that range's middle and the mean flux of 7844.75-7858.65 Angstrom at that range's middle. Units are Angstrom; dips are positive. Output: 0.3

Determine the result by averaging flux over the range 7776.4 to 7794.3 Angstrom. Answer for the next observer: 45.9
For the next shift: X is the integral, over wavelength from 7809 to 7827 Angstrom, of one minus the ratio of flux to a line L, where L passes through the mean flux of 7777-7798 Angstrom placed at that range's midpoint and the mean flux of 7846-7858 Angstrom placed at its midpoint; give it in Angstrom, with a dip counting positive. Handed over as 0.0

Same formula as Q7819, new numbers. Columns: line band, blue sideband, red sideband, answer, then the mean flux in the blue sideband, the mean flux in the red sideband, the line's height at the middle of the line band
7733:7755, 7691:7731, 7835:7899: 0.15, 46.3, 45.4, 46.1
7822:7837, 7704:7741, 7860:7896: 0.14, 46.4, 45.5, 45.8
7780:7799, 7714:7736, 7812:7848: -0.03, 46.5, 45.4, 45.9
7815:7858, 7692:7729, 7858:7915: 0.07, 46.3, 45.3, 45.6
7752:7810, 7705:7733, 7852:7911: 0.05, 46.5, 45.4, 46.1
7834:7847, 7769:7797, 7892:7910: 0.16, 46.2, 45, 45.6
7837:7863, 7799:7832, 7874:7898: -0.09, 45.7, 45.2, 45.5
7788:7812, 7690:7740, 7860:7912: -0.07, 46.3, 45.3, 45.8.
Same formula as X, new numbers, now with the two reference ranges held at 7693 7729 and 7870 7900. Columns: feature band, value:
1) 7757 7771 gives -0.06 Angstrom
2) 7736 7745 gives 0.01 Angstrom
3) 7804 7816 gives 0.04 Angstrom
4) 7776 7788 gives 0.01 Angstrom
